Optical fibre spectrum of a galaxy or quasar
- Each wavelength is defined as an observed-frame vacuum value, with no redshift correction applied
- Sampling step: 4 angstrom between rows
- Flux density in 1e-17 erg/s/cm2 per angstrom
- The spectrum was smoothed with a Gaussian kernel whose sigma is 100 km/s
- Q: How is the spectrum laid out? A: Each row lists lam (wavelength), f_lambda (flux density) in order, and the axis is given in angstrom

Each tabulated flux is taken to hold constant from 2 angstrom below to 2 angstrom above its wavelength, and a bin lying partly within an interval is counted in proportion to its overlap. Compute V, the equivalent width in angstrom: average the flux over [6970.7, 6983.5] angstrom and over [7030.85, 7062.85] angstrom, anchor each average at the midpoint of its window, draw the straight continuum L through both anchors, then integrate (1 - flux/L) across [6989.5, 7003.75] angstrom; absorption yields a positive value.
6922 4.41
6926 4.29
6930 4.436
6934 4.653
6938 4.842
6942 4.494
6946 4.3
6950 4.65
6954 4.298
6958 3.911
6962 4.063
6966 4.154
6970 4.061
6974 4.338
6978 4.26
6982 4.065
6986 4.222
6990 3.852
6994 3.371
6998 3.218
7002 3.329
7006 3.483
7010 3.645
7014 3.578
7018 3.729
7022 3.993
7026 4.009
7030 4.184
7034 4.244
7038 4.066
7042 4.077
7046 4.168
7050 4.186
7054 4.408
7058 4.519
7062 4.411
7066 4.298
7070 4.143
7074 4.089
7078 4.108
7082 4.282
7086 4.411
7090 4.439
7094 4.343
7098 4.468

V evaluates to 2.8 angstrom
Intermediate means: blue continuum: 4.21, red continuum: 4.25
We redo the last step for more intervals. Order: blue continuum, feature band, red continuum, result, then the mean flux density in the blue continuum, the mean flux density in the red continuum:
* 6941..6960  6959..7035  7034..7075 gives 7.2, 4.32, 4.24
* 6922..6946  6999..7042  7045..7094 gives 5.4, 4.51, 4.29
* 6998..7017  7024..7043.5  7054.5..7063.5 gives -0.7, 3.49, 4.46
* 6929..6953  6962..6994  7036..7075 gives 2.7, 4.56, 4.24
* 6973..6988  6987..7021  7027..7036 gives 5.2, 4.21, 4.19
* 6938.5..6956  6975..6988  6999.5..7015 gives -0.9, 4.47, 3.49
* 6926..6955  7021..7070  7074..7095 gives 1.6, 4.52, 4.29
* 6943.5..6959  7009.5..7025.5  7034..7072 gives 1.9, 4.32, 4.25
